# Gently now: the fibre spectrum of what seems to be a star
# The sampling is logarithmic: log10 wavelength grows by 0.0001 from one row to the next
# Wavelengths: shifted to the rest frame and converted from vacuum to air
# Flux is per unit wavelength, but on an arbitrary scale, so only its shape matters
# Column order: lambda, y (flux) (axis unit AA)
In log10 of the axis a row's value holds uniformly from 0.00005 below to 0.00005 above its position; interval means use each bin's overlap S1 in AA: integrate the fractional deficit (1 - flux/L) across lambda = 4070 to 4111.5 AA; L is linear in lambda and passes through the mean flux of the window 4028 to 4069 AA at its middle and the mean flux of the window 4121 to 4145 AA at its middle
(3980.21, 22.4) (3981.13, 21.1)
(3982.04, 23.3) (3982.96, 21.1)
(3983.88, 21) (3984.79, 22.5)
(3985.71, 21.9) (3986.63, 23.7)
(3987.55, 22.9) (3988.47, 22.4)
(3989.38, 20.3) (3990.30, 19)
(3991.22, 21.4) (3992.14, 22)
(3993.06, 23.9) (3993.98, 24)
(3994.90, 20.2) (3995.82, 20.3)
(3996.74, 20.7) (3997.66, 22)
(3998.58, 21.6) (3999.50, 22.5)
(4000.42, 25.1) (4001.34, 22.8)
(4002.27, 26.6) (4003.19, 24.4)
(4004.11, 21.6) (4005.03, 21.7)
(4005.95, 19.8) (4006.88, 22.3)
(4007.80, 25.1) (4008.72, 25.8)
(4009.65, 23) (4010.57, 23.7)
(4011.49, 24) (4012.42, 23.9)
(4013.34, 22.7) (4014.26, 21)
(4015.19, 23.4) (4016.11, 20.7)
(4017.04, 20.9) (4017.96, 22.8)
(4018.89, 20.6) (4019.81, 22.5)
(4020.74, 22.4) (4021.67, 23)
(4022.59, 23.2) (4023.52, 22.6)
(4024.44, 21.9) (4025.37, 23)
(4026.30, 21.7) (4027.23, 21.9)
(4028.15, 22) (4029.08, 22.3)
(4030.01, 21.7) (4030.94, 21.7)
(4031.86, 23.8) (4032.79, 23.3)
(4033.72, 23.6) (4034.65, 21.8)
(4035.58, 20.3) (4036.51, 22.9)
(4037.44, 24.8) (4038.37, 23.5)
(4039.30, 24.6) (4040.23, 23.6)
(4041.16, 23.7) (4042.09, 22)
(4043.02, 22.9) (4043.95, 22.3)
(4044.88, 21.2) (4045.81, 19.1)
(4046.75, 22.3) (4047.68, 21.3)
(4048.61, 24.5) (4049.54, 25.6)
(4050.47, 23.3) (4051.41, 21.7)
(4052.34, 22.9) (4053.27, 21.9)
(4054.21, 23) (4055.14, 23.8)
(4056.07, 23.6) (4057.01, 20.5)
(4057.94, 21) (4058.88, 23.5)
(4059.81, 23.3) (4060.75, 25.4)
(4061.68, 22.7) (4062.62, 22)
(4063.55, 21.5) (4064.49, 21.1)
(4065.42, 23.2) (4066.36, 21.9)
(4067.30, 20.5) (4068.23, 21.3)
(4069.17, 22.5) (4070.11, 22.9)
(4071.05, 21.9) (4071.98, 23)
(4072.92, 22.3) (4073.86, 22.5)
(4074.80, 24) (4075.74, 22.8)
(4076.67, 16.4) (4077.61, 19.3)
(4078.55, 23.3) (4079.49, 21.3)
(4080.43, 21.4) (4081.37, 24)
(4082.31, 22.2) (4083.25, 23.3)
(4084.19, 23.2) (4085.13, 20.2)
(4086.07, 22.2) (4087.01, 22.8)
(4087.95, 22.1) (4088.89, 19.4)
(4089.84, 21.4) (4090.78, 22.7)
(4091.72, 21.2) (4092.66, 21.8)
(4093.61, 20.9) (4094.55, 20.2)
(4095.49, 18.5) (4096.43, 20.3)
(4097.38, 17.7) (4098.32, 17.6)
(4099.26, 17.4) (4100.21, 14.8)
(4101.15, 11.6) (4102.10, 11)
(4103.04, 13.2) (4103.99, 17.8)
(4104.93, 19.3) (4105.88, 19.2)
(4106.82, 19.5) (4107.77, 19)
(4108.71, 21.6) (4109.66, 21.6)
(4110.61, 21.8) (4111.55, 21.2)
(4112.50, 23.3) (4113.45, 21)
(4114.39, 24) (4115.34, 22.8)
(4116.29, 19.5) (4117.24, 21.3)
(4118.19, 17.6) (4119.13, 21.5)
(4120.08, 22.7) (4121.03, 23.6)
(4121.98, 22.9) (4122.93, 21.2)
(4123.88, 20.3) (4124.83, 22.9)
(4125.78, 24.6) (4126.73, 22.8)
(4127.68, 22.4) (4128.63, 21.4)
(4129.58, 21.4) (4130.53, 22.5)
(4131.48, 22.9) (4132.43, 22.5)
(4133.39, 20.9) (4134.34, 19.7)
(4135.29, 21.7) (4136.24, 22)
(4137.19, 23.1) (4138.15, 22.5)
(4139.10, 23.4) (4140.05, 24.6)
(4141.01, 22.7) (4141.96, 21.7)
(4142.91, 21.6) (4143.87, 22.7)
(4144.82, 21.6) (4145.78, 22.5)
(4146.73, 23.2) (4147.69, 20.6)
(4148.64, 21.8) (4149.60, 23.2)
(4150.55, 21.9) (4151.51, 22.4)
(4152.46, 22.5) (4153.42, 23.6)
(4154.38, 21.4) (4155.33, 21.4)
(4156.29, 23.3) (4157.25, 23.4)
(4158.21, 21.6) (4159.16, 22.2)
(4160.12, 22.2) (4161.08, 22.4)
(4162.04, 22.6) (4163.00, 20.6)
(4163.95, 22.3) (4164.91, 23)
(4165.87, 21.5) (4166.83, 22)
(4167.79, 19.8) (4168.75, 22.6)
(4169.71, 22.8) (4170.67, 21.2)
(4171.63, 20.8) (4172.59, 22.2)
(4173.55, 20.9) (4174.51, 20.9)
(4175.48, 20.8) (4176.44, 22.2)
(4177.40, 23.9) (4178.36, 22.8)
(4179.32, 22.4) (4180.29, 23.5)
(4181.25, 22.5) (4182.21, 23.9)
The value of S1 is 4.1 AA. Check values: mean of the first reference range 22.6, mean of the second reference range 22.3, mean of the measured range 20.2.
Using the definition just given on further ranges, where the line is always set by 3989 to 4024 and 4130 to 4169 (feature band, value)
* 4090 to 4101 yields 1.5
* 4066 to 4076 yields 0.0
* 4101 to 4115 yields 1.9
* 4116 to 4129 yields 0.3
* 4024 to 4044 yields -0.3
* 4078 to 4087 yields 0.0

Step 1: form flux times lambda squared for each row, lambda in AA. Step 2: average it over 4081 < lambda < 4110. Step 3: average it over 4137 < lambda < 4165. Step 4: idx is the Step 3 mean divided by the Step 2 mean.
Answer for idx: 1.18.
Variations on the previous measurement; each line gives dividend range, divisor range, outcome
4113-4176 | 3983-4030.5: 1.05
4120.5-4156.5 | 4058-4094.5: 1.04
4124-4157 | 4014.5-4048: 1.05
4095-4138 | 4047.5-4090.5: 0.94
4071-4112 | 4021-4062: 0.91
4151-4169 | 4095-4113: 1.25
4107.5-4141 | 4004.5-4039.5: 1.02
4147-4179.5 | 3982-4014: 1.06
